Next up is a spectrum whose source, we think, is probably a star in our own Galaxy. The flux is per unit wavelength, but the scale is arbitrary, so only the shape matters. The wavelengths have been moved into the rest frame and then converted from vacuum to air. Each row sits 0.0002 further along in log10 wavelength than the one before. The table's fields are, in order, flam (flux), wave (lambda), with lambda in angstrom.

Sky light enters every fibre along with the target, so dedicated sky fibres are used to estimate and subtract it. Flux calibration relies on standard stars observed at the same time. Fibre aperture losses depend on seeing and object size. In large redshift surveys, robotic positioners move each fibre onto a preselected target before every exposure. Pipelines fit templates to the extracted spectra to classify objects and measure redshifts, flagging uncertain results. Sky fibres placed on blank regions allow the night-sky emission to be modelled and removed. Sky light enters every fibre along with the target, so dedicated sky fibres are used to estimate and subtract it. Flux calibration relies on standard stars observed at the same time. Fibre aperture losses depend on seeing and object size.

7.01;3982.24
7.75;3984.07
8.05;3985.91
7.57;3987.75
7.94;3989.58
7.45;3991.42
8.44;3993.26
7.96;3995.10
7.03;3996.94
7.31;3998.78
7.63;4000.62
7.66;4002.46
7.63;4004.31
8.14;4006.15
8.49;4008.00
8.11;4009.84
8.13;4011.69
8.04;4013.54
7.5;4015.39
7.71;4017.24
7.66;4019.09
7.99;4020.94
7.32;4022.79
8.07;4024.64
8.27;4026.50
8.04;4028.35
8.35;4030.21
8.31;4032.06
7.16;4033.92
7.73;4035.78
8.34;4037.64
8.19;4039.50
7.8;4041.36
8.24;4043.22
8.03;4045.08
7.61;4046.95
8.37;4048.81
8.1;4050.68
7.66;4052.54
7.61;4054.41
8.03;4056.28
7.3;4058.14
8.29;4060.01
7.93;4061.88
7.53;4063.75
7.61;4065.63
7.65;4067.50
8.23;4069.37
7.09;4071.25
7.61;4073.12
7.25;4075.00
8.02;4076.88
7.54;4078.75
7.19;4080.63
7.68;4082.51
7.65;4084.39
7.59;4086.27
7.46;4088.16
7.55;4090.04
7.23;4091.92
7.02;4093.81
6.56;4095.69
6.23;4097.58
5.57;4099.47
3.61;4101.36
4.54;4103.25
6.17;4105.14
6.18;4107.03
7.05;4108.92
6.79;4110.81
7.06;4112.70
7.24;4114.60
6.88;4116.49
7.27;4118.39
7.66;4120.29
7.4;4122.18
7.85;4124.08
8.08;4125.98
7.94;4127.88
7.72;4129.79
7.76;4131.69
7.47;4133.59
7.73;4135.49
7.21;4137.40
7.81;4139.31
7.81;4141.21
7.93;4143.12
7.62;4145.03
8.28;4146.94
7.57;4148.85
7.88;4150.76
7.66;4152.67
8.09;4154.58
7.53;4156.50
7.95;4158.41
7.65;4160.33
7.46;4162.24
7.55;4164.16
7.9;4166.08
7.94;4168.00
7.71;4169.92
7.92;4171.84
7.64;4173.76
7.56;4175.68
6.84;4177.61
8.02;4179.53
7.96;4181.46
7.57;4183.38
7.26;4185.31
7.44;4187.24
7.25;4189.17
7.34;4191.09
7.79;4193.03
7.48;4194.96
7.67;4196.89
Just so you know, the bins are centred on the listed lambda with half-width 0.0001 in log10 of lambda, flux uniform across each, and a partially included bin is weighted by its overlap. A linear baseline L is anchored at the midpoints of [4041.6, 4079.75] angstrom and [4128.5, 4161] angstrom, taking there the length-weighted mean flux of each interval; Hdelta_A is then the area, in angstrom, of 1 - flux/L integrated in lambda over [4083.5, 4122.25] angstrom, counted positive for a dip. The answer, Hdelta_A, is 5.4 angstrom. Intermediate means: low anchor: 7.78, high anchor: 7.75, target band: 6.68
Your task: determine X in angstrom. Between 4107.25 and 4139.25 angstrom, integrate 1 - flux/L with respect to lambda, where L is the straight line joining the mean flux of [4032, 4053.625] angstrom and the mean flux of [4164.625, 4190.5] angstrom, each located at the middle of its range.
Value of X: 1.3 angstrom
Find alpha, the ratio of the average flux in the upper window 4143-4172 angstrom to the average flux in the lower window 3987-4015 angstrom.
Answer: 0.99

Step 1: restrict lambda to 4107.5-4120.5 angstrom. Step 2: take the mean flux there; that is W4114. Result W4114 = 7.07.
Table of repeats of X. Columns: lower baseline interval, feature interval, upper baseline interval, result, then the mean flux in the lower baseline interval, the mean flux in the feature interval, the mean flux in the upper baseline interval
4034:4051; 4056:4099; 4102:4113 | -2.7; 8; 7.46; 6.18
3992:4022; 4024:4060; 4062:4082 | -1.2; 7.83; 7.97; 7.59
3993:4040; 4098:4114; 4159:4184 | 3.8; 7.88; 5.91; 7.68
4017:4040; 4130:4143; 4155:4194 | 0.1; 7.94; 7.66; 7.62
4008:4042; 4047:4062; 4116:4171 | 0.0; 7.95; 7.9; 7.71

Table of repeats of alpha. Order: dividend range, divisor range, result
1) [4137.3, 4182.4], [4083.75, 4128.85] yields 1.13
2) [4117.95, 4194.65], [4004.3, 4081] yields 0.98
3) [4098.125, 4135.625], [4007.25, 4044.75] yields 0.86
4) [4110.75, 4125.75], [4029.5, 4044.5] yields 0.92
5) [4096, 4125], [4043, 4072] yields 0.83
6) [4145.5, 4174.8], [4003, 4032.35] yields 0.98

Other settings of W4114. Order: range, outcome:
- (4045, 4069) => 7.83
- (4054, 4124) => 7.12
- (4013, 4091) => 7.79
